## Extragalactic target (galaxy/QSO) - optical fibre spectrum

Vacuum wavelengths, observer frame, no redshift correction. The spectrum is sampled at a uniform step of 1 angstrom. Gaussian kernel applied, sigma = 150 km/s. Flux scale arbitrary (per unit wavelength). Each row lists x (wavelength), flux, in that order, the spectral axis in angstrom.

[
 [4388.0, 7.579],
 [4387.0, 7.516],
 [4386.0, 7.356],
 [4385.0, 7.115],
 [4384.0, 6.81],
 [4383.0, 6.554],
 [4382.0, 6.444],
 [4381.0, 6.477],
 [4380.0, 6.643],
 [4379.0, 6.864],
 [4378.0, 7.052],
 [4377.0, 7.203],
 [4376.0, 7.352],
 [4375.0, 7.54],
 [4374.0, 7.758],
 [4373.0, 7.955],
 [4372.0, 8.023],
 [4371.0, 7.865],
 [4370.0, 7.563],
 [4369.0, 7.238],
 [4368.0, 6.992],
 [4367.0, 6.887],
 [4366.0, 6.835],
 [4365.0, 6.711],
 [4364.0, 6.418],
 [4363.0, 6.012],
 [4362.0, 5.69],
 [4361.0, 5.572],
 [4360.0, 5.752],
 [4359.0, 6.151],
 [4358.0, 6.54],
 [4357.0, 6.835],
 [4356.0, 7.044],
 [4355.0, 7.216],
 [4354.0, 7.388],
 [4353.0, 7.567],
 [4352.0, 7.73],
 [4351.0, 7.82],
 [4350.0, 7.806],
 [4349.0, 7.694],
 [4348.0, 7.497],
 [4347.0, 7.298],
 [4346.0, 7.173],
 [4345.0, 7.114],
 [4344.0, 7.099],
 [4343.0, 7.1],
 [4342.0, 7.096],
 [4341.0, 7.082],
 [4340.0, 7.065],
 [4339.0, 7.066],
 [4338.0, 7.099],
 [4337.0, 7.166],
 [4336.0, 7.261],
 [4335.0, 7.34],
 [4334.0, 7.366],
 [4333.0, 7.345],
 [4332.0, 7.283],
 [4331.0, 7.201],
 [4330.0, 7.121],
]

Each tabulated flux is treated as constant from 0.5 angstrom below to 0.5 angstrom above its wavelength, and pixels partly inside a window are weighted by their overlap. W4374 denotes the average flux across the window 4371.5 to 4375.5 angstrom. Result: 7.82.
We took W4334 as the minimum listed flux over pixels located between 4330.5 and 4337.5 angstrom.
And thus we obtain 7.166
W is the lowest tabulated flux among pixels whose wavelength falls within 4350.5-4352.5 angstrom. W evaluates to 7.73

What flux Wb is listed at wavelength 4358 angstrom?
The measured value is 6.54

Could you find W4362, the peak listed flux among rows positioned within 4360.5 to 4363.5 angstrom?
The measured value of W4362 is 6.012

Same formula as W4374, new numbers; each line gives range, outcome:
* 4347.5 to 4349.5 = 7.6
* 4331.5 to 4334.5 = 7.33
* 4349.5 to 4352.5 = 7.79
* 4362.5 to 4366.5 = 6.49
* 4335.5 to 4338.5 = 7.18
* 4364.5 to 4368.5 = 6.86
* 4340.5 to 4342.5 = 7.09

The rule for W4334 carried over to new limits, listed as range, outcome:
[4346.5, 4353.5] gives 7.298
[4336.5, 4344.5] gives 7.065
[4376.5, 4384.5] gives 6.444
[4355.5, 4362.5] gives 5.572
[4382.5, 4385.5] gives 6.554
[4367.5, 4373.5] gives 6.992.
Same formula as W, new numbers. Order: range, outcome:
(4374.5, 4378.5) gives 7.052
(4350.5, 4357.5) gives 6.835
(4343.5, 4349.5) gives 7.099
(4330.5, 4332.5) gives 7.201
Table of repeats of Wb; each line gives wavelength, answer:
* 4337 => 7.166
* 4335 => 7.34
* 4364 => 6.418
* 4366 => 6.835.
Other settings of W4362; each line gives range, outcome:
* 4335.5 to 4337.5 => 7.261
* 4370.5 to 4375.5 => 8.023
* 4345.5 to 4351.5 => 7.82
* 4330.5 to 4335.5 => 7.366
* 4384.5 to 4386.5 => 7.356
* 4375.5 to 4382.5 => 7.352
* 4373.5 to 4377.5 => 7.758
